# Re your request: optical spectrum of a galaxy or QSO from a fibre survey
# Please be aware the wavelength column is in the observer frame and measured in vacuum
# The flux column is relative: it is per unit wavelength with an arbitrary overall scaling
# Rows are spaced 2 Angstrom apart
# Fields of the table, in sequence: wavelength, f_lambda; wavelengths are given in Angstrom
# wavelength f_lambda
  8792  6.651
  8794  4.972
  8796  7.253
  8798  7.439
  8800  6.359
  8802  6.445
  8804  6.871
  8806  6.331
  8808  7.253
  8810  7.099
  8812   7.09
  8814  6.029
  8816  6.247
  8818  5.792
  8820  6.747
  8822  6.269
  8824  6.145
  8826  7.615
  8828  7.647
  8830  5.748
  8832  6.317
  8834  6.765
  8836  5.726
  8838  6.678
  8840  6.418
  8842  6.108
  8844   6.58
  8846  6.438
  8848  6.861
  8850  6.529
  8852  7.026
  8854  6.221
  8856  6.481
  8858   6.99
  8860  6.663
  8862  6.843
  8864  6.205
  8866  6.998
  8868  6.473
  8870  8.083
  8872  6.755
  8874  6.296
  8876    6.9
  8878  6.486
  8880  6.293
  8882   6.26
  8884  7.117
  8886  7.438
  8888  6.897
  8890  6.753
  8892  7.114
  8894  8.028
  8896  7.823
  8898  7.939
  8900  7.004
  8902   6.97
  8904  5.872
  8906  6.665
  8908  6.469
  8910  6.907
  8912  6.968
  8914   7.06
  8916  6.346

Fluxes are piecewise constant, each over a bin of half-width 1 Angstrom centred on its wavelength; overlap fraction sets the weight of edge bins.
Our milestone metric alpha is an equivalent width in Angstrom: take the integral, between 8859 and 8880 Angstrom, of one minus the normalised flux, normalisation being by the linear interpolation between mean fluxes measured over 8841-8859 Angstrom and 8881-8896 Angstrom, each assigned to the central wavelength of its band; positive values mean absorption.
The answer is 0.3 Angstrom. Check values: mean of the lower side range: 6.58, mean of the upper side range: 7.14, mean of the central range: 6.75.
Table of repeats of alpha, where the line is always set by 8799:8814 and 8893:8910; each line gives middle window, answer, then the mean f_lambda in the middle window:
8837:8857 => 1.01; 6.53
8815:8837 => 1.12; 6.46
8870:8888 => 0.56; 6.78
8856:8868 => 0.42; 6.7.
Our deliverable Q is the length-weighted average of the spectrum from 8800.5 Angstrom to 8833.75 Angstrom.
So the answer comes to 6.6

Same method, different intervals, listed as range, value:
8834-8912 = 6.77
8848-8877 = 6.75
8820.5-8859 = 6.56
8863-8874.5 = 6.82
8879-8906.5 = 7.02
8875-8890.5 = 6.77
